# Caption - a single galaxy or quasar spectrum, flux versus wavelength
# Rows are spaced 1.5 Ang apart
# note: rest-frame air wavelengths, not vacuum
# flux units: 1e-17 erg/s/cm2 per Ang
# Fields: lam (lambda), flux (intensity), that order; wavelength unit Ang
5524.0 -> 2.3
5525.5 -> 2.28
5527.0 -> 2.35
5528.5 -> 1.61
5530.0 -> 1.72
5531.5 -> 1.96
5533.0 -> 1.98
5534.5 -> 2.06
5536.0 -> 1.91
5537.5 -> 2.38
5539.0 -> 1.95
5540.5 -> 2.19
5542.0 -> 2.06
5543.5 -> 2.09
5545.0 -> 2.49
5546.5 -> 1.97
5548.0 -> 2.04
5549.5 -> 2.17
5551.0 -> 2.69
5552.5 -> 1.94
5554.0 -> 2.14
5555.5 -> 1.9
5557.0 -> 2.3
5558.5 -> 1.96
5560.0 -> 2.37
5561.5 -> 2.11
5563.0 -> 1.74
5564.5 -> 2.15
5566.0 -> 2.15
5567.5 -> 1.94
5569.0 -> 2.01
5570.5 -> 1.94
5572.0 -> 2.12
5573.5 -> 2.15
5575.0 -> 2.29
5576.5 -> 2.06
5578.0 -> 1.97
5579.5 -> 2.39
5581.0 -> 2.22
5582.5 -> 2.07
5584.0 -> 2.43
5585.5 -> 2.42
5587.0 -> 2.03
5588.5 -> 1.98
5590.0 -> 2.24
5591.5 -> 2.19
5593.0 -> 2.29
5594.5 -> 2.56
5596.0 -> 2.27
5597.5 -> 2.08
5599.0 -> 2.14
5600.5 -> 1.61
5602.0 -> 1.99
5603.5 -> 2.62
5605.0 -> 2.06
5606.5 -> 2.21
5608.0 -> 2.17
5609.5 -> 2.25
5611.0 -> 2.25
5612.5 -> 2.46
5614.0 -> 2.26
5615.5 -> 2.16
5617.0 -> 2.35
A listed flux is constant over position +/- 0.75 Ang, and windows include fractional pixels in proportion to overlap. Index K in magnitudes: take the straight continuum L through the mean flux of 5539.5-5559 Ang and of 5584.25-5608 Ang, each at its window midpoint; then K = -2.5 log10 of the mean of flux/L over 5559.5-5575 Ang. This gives 0.05 mag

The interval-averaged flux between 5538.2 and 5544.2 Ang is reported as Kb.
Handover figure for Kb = 2.07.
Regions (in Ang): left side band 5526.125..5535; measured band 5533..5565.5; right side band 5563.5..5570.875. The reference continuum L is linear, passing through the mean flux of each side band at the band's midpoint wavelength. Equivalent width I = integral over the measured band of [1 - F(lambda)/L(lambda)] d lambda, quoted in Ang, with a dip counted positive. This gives -2.1 Ang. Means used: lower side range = 1.95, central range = 2.12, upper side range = 2.03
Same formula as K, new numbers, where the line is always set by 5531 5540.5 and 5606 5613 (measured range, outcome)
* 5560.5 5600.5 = 0.019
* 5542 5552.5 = -0.061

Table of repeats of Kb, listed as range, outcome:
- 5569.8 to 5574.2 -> 2.07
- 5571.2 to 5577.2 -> 2.15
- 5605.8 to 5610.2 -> 2.21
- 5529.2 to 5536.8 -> 1.93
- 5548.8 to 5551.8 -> 2.43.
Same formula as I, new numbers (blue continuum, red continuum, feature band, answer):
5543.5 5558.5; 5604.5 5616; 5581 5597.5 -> -0.2 Ang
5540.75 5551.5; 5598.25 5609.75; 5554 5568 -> 0.7 Ang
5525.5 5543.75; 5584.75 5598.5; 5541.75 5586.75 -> -0.2 Ang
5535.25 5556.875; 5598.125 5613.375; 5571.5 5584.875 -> -0.2 Ang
